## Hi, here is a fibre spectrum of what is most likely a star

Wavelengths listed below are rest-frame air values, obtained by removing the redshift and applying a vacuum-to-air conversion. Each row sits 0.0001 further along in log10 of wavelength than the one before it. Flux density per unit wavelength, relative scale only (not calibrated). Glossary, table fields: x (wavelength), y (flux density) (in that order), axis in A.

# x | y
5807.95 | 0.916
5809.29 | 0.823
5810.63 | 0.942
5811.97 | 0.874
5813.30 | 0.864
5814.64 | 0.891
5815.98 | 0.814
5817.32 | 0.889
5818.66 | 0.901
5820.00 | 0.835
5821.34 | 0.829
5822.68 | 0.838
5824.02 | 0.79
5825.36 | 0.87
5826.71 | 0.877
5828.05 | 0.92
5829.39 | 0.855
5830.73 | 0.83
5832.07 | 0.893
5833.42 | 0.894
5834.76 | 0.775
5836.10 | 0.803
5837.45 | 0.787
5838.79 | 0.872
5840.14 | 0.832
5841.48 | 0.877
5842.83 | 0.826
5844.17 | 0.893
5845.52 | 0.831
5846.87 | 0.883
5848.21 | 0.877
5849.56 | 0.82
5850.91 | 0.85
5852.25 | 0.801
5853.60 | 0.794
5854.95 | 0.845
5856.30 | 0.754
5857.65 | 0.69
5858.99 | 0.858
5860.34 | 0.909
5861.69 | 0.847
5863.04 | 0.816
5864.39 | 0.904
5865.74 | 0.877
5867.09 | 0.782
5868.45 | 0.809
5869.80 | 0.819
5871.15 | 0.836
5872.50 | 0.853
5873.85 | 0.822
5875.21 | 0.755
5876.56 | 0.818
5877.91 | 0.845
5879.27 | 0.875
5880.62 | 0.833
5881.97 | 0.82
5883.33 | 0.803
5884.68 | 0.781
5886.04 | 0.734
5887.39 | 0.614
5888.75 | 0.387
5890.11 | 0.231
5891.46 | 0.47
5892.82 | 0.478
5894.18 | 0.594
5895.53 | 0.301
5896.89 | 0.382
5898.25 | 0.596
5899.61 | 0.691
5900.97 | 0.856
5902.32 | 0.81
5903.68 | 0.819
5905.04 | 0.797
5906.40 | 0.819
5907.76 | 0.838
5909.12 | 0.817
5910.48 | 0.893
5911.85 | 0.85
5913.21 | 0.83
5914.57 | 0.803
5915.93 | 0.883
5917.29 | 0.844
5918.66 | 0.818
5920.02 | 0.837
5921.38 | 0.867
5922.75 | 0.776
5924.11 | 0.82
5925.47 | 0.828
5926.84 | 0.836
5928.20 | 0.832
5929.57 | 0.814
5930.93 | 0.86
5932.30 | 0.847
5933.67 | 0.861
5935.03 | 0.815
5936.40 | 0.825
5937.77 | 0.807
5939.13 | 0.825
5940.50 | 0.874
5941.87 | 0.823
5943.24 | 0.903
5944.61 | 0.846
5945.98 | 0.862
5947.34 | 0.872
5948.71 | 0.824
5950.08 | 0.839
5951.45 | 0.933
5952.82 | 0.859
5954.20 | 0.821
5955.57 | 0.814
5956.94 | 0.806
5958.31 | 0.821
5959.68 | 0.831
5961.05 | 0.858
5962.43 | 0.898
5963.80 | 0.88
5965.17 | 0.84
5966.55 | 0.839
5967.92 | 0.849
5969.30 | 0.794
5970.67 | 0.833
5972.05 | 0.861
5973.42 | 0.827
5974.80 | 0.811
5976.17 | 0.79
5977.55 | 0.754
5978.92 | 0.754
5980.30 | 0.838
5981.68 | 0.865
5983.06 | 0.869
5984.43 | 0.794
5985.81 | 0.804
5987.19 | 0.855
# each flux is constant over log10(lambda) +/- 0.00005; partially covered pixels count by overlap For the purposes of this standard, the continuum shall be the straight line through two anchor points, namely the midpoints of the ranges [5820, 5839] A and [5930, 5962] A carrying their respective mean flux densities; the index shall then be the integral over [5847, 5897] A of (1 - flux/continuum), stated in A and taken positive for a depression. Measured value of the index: 6.0 A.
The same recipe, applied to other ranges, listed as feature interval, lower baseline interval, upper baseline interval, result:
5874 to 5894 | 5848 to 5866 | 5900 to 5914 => 3.7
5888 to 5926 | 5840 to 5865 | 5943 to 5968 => 6.0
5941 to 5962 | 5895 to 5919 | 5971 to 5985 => -1.4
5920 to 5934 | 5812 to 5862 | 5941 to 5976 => 0.2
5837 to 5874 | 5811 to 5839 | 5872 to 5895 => -3.4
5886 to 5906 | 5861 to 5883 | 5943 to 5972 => 6.1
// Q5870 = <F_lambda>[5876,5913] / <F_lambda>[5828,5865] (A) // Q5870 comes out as 0.83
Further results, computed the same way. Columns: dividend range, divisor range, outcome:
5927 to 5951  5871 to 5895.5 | 1.23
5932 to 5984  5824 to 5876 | 1.00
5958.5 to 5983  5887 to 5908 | 1.38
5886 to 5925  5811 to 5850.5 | 0.83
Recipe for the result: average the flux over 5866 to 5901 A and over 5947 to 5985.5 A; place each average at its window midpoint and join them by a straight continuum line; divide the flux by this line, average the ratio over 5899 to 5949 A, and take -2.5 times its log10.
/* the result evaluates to -0.105 mag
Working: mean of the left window 0.683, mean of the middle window 0.833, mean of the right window 0.834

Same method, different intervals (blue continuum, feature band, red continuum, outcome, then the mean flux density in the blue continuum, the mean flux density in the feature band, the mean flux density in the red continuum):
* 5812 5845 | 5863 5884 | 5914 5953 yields 0.02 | 0.853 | 0.829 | 0.843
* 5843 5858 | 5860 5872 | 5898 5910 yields -0.04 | 0.824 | 0.842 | 0.791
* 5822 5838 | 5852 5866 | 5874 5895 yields -0.10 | 0.845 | 0.826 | 0.67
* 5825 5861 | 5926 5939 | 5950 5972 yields 0.01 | 0.841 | 0.833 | 0.845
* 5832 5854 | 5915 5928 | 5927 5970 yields 0.01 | 0.841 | 0.834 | 0.844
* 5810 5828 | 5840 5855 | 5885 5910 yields -0.09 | 0.864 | 0.845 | 0.629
